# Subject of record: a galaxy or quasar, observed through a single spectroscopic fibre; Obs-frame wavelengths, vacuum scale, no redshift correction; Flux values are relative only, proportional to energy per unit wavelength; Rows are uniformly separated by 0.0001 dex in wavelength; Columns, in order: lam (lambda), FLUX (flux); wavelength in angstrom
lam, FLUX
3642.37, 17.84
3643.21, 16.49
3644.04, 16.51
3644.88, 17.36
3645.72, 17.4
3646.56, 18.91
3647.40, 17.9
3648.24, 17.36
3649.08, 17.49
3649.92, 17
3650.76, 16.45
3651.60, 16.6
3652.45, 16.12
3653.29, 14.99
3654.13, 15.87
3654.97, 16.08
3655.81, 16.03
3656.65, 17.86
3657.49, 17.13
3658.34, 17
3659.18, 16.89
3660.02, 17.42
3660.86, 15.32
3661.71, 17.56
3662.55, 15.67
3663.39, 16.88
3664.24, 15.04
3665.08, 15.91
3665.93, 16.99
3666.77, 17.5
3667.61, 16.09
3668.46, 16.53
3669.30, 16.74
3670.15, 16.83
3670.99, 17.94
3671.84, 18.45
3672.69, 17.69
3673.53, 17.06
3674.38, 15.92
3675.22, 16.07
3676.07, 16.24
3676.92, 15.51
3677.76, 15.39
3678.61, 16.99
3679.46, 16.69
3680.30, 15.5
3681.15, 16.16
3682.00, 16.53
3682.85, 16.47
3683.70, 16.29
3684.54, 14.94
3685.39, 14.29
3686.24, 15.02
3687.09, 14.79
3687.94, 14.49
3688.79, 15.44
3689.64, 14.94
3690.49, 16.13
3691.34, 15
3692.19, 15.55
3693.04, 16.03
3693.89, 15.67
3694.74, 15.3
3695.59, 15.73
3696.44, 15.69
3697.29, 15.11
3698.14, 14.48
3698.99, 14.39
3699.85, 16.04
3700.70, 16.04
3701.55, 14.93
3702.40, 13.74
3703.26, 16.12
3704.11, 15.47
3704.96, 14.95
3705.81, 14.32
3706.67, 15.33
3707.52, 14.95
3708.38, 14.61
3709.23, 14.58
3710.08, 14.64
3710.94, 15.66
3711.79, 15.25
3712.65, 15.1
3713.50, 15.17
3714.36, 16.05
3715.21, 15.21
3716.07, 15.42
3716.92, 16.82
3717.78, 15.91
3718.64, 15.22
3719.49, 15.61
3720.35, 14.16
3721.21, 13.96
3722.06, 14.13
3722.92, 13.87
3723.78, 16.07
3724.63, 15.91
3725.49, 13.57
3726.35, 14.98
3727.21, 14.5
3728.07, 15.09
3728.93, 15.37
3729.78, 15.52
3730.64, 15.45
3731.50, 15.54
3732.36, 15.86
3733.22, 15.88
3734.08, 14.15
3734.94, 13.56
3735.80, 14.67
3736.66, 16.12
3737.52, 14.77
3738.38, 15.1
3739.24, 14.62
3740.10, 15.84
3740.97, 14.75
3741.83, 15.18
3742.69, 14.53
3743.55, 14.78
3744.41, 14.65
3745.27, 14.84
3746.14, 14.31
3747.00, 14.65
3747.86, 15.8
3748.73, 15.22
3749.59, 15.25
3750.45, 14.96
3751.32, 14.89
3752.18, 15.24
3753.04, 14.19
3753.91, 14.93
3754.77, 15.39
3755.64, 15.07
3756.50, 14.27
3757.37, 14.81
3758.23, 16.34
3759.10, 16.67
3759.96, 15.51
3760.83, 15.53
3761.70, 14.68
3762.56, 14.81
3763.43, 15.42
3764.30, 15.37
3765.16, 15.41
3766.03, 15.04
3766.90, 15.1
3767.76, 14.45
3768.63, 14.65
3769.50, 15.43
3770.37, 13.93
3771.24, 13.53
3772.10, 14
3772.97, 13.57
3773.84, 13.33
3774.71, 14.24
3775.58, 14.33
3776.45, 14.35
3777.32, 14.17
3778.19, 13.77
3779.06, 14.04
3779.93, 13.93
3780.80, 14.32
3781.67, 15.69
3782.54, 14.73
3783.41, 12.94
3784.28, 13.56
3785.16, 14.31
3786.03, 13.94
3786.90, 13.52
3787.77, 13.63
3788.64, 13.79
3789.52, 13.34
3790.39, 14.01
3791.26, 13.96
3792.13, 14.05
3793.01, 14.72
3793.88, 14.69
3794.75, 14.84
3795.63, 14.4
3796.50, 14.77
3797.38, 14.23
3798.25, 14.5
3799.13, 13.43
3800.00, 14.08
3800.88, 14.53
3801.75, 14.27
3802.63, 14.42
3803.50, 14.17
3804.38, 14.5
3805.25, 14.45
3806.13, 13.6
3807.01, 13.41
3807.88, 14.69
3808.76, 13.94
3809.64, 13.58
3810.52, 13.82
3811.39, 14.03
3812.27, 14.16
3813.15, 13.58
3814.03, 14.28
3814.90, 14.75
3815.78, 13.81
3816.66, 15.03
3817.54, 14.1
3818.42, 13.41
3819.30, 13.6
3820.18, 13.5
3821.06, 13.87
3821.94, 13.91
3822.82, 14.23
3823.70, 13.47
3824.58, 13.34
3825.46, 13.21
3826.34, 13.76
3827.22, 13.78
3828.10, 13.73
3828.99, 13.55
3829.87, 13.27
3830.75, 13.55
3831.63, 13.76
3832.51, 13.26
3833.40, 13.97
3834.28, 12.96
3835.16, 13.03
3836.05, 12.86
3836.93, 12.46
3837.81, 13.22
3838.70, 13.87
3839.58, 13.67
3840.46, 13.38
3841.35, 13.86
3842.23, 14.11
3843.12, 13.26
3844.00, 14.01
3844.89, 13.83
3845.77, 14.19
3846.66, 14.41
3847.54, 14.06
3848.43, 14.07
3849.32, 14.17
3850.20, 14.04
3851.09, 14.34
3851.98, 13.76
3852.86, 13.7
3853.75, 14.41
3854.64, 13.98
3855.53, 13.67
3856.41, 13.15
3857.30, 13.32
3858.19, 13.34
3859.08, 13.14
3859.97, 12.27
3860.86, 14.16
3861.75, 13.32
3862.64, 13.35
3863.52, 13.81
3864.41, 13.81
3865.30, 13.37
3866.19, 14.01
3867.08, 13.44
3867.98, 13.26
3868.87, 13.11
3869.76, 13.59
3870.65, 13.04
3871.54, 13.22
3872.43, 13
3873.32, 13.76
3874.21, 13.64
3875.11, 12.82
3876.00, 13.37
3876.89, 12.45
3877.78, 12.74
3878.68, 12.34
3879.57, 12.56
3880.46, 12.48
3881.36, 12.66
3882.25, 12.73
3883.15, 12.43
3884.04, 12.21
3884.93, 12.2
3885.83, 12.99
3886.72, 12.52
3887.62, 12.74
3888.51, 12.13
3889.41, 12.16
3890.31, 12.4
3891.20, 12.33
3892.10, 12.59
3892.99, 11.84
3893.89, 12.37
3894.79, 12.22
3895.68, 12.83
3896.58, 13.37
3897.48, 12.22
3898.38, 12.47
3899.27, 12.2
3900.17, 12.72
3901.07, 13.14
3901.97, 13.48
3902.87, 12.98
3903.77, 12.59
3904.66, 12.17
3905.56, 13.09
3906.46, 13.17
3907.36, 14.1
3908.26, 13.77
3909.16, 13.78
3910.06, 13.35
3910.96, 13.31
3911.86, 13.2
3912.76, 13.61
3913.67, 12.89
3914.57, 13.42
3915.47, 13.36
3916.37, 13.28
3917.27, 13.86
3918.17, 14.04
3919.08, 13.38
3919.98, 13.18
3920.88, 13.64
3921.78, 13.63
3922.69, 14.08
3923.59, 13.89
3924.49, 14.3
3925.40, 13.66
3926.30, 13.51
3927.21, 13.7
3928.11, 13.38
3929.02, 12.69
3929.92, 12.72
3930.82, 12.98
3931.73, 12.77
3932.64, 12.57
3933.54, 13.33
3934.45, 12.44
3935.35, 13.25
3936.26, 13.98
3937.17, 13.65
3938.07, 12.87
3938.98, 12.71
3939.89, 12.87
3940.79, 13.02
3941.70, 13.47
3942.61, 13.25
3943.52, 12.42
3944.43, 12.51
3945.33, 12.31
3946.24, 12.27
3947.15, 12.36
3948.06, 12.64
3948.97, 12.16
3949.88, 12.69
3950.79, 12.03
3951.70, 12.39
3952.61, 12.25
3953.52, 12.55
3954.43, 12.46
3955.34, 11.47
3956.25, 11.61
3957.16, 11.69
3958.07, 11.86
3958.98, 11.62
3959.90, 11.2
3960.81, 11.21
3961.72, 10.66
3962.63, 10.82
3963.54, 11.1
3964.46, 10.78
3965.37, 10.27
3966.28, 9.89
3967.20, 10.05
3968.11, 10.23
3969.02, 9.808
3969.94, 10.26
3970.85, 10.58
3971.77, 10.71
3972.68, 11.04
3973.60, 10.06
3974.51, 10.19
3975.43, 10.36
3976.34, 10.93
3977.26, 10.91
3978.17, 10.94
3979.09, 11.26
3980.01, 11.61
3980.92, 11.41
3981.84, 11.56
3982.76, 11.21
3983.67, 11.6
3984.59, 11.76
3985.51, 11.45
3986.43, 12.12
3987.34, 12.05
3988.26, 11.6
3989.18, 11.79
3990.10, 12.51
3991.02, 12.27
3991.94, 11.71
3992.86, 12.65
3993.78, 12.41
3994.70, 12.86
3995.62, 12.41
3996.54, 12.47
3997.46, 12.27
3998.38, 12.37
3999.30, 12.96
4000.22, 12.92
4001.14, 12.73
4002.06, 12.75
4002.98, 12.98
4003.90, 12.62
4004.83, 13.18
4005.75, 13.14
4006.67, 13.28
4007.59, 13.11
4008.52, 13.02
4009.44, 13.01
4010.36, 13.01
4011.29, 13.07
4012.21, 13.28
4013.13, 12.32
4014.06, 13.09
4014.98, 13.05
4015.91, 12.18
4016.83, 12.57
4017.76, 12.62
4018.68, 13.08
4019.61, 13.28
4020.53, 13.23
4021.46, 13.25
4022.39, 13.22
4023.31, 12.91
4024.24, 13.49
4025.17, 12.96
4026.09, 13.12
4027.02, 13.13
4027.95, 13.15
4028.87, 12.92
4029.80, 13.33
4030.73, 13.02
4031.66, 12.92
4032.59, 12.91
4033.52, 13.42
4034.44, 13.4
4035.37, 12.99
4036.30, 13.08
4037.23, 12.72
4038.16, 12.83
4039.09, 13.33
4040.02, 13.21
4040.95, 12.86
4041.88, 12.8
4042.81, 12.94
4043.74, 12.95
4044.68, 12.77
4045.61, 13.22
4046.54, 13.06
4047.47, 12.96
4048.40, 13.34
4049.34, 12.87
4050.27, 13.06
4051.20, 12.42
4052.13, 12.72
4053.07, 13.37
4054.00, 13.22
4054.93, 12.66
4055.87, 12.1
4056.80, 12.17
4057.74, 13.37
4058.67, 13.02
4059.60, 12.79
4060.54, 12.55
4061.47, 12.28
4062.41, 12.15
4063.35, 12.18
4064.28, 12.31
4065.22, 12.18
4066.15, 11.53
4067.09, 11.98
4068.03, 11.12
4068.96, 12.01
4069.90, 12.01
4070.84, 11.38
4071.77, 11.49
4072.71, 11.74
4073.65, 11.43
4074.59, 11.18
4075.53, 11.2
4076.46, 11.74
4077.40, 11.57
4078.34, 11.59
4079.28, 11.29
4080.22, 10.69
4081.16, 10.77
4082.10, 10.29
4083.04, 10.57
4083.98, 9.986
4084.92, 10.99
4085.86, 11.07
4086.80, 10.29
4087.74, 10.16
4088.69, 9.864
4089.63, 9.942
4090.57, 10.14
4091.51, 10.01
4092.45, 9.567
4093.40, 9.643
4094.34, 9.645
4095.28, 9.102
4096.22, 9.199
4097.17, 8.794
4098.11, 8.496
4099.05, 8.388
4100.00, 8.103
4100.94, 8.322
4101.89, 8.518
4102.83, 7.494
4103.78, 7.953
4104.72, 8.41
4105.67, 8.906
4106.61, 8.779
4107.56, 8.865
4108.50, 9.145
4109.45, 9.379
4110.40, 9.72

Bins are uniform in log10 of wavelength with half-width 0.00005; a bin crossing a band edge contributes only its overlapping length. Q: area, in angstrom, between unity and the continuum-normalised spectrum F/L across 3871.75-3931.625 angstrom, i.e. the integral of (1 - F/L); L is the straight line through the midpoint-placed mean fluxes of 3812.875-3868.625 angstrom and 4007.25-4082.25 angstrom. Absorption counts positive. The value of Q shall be 1.5 angstrom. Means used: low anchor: 13.7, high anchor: 12.6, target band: 13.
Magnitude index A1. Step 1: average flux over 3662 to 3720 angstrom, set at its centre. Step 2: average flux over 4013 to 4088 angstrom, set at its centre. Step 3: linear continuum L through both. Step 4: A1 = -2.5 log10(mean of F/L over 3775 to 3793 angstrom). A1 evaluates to 0.06 mag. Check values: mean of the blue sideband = 15.7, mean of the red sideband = 12.4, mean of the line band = 14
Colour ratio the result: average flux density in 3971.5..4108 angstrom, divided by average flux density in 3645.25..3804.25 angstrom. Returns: 0.8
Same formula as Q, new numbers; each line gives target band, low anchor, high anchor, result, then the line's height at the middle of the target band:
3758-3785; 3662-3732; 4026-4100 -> 0.40 angstrom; 14.8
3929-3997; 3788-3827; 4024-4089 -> 5.75 angstrom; 12.9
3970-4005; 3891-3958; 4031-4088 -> 2.21 angstrom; 12.6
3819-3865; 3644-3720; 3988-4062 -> 2.86 angstrom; 14.5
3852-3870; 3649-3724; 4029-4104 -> 0.43 angstrom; 13.8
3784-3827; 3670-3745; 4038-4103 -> 0.84 angstrom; 14.3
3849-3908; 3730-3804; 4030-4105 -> 1.84 angstrom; 13.5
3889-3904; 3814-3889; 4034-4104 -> 0.51 angstrom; 13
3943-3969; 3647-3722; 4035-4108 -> 2.15 angstrom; 12.6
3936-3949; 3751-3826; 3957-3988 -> -1.48 angstrom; 11.5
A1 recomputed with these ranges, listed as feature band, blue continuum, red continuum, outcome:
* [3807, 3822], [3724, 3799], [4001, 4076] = 0.025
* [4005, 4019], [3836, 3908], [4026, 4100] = -0.067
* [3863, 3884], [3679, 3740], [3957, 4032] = 0.025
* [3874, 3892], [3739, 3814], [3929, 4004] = 0.040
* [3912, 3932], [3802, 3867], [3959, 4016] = -0.069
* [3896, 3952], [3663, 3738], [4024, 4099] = 0.014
